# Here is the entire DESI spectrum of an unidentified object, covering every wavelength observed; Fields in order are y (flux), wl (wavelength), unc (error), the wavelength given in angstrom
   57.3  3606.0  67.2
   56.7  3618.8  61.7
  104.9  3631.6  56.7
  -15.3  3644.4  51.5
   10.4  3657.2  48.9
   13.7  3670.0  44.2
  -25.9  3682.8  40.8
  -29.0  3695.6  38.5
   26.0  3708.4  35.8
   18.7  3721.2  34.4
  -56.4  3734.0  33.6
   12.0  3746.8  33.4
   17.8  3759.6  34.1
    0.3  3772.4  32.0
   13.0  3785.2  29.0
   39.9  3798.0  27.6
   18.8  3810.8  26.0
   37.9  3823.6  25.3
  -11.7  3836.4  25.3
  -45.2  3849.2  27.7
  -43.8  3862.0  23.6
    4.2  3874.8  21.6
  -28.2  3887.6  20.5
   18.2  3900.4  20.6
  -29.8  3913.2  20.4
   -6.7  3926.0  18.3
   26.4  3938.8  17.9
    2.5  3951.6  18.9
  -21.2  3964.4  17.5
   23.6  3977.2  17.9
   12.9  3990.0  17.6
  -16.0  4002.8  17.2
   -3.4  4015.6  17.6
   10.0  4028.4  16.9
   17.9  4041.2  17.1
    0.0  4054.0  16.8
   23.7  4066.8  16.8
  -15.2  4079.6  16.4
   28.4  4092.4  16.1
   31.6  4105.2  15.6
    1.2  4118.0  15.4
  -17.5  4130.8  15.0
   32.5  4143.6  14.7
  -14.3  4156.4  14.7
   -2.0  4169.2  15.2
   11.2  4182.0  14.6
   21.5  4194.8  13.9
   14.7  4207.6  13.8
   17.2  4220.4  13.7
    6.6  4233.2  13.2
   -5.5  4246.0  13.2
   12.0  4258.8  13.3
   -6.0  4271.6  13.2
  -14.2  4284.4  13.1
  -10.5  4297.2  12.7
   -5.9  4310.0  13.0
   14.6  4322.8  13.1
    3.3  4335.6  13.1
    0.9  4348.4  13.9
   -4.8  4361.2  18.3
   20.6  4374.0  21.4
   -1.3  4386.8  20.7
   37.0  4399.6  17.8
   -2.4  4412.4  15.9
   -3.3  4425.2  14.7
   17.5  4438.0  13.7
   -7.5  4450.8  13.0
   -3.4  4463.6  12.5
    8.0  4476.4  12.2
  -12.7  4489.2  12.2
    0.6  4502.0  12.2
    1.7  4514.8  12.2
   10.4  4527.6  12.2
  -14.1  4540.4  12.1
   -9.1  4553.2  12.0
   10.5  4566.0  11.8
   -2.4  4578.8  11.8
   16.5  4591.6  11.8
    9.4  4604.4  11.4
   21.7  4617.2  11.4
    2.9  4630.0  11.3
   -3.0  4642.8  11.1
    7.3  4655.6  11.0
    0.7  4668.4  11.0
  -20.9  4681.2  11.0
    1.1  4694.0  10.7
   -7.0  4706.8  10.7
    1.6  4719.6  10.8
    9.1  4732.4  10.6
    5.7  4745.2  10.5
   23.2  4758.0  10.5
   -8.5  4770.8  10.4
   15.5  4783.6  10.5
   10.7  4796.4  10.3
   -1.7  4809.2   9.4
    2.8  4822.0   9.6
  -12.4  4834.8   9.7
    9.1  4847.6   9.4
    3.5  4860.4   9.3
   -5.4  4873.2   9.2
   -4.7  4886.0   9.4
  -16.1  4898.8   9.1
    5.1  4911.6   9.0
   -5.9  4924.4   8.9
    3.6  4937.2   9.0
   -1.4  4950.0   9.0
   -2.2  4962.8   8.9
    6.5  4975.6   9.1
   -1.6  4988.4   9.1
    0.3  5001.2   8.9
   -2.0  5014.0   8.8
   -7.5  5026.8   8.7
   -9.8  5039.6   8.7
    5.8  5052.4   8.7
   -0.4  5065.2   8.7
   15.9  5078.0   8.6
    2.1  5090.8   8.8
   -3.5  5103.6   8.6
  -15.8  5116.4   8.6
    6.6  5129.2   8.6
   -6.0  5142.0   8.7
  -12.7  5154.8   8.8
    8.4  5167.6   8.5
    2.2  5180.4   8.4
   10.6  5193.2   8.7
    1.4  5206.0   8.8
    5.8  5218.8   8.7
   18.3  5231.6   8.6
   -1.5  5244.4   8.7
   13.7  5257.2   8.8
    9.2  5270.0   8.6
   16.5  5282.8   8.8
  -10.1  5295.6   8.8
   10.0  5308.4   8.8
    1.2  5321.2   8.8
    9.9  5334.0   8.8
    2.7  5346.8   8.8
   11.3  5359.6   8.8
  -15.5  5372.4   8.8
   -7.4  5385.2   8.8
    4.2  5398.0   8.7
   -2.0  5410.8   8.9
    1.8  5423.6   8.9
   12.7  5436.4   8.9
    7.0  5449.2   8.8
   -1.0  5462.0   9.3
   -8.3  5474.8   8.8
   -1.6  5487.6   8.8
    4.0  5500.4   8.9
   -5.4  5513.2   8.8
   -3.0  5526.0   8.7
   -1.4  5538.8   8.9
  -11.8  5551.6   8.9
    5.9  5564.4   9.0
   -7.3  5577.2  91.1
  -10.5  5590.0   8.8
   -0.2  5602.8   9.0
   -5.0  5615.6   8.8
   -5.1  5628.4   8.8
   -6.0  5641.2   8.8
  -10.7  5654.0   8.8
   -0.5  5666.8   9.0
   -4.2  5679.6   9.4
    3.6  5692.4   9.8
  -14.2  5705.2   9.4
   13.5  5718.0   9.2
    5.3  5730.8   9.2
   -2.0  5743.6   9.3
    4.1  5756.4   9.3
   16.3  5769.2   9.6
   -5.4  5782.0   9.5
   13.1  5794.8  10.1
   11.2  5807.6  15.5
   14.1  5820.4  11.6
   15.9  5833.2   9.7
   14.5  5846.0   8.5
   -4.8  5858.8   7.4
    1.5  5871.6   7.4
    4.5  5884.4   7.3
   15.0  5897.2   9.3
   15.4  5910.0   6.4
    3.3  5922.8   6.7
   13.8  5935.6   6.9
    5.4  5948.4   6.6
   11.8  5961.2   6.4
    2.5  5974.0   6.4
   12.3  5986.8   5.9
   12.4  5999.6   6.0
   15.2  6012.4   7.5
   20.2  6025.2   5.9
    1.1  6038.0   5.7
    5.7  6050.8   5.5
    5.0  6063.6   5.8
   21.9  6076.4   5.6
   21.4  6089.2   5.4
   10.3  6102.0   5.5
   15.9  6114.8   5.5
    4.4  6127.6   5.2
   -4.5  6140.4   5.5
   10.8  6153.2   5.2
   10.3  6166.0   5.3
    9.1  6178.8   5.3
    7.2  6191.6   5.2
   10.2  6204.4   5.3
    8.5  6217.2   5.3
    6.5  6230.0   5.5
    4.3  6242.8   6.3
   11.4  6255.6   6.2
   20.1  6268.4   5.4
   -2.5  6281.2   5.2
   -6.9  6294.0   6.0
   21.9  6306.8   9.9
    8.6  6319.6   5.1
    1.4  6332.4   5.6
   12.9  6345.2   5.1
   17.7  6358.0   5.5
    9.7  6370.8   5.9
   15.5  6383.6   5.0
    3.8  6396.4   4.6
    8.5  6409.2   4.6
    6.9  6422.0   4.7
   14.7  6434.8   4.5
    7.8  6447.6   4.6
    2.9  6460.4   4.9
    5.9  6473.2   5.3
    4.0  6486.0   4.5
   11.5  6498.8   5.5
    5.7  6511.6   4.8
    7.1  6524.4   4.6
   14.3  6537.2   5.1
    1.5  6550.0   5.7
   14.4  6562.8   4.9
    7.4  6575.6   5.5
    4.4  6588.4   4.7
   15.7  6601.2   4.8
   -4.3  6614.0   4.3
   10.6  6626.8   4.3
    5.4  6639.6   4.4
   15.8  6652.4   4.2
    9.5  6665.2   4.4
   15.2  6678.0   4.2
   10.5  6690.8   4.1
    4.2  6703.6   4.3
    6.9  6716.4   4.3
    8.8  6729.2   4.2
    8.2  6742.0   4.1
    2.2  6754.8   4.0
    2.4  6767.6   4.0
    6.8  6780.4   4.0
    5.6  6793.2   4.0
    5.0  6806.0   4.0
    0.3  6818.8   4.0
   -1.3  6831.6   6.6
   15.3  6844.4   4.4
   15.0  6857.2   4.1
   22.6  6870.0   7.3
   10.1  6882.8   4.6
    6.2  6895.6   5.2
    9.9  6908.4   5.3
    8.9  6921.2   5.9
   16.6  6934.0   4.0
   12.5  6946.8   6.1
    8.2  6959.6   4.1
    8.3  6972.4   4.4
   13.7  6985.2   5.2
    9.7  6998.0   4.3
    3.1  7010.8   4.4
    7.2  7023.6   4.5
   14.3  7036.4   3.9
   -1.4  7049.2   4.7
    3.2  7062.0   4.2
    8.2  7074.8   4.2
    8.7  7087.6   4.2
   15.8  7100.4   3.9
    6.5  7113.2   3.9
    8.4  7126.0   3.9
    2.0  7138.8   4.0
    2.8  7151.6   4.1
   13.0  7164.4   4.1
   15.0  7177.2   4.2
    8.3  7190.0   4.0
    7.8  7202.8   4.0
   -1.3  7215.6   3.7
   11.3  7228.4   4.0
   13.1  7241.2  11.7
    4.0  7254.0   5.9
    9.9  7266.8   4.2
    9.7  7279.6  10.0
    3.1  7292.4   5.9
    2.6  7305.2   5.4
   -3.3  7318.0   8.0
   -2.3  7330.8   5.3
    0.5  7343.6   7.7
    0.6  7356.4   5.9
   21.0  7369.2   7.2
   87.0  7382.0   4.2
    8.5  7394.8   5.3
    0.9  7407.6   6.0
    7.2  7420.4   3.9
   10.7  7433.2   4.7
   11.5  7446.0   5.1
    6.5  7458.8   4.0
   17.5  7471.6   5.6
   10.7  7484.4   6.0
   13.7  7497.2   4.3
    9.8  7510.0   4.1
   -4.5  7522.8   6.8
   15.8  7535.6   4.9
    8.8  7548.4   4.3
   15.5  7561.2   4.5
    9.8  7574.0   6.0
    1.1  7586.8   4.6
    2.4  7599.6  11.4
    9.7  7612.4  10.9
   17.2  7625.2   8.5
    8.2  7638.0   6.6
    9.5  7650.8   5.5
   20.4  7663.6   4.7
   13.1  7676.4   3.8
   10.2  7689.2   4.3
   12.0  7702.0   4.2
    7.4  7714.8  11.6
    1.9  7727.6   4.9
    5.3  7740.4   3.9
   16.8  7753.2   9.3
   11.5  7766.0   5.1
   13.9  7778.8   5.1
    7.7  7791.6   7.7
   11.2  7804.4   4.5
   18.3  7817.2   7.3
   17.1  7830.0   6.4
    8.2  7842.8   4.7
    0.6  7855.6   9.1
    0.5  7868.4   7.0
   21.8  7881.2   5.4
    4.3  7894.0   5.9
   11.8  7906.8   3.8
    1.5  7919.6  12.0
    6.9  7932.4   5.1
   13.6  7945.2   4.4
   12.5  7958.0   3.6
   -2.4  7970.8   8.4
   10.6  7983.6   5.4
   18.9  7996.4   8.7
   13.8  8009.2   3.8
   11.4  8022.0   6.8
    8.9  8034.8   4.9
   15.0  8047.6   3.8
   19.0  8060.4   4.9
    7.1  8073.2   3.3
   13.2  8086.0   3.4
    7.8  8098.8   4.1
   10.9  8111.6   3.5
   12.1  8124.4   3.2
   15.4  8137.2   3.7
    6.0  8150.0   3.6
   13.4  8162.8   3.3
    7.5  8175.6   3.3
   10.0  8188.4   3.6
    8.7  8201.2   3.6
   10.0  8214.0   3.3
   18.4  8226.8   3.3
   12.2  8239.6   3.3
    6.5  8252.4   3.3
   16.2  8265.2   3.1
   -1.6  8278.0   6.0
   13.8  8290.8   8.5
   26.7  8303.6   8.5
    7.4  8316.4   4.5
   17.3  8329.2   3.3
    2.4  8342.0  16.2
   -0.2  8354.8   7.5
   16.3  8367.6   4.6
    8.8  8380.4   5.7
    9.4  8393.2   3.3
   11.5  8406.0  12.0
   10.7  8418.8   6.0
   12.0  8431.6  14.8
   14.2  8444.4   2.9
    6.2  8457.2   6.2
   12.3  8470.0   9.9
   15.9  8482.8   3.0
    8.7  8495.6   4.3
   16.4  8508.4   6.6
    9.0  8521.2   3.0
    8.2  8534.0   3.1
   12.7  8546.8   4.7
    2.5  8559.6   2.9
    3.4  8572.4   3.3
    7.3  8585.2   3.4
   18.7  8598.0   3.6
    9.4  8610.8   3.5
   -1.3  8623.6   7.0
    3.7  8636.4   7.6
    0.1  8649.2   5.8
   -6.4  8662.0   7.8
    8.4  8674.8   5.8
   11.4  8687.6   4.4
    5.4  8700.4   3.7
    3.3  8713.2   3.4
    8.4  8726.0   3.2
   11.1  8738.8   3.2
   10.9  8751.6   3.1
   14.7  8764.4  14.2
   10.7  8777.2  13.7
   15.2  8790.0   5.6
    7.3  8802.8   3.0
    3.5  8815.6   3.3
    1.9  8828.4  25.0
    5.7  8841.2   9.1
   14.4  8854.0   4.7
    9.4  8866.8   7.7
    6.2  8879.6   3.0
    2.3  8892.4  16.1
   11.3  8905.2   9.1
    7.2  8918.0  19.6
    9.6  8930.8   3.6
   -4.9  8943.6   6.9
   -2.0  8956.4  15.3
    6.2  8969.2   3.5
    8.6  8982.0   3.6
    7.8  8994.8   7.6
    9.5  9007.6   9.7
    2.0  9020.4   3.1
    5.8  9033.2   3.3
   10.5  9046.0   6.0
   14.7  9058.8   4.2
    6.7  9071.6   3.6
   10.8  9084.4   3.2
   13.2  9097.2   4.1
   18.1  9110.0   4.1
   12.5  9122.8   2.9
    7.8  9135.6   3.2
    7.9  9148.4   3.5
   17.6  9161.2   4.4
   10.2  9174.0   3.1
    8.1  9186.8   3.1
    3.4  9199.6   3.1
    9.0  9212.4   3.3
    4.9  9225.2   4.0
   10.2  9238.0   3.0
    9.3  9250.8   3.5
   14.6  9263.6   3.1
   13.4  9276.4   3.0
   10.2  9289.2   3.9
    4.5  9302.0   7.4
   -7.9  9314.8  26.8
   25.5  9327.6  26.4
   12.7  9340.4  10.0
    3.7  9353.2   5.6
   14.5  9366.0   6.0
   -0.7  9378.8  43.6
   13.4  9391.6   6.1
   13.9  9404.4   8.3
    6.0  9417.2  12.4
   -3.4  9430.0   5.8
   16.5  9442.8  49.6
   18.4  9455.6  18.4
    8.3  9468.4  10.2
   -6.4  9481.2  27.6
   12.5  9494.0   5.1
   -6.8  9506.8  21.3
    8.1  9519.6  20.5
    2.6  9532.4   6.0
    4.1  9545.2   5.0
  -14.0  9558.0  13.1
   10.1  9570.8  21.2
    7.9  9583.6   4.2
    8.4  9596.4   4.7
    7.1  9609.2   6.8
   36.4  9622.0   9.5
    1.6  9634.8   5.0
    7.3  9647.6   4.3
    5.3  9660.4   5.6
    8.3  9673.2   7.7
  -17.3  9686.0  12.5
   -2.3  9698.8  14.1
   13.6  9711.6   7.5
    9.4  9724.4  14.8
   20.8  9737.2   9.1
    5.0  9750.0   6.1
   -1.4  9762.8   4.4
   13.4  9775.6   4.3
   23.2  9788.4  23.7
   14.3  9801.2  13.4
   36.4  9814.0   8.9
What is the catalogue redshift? 0.979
